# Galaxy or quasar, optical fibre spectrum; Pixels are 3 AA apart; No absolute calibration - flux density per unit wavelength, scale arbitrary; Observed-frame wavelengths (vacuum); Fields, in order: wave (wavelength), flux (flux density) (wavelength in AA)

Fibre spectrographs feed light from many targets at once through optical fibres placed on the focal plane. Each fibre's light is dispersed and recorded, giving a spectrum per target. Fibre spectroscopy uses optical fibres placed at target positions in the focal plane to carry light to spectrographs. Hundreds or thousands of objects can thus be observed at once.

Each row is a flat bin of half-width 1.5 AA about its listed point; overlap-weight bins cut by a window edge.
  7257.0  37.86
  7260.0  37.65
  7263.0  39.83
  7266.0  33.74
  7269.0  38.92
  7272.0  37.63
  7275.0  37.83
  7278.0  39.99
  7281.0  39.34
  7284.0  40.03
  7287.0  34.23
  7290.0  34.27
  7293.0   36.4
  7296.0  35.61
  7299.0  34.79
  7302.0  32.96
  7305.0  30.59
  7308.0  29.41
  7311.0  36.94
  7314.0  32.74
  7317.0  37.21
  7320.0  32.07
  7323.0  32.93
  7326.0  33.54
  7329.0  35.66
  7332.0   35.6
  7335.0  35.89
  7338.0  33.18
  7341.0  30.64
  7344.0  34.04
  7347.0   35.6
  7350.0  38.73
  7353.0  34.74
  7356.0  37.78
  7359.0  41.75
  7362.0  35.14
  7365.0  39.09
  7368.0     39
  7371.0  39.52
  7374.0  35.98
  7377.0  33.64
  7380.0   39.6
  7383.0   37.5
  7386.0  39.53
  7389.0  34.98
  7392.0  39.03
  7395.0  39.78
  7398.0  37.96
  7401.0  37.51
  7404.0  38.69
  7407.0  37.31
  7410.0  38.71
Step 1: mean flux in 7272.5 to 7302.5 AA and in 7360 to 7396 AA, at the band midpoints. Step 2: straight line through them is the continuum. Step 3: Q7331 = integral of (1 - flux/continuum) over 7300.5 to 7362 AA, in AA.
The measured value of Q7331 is 4.3 AA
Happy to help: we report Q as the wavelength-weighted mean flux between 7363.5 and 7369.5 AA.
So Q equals 39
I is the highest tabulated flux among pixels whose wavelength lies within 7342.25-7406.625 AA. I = 41.75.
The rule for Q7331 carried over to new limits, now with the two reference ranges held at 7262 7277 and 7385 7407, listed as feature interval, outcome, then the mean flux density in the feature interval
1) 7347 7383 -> 0.35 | 37.6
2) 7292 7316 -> 2.57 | 33.7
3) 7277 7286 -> -0.44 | 39.5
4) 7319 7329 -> 1.19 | 33.3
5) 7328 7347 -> 1.82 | 34.2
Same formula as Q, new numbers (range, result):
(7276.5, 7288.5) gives 38.4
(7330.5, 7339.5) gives 34.9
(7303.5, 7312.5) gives 32.3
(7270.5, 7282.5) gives 38.7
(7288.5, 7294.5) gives 35.3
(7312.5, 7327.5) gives 33.7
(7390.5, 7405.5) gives 38.6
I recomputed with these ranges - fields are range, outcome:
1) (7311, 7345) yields 37.21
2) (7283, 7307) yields 40.03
